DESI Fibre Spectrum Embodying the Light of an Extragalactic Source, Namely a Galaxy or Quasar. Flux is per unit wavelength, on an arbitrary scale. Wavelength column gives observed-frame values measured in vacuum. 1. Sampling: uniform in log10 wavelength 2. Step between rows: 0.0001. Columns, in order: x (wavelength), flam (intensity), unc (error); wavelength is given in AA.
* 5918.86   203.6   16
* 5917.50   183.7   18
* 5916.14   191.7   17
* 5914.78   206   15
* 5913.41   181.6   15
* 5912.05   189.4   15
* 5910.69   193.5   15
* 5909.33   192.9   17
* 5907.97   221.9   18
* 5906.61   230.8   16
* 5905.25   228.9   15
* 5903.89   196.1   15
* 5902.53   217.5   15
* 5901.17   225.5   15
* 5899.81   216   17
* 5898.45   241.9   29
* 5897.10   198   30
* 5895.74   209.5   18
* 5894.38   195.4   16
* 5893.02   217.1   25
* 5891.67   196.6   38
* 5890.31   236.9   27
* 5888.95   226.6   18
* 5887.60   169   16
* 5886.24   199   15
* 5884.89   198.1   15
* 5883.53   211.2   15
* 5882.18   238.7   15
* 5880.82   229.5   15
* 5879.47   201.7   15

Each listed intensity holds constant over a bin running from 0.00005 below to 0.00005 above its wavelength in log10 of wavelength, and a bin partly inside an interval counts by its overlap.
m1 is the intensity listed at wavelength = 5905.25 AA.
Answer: 228.9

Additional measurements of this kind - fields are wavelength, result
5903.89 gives 196.1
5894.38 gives 195.4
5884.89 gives 198.1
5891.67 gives 196.6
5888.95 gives 226.6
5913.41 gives 181.6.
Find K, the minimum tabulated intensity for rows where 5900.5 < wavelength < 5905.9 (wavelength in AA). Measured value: 196.1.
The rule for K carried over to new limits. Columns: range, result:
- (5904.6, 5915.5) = 181.6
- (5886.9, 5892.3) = 169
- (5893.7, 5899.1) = 195.4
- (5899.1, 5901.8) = 216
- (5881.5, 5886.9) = 198.1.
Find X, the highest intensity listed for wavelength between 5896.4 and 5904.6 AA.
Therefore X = 241.9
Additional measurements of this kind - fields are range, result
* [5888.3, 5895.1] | 236.9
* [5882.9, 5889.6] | 226.6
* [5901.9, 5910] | 230.8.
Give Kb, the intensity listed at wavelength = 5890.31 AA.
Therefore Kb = 236.9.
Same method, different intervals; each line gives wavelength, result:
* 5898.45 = 241.9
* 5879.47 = 201.7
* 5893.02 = 217.1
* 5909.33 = 192.9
